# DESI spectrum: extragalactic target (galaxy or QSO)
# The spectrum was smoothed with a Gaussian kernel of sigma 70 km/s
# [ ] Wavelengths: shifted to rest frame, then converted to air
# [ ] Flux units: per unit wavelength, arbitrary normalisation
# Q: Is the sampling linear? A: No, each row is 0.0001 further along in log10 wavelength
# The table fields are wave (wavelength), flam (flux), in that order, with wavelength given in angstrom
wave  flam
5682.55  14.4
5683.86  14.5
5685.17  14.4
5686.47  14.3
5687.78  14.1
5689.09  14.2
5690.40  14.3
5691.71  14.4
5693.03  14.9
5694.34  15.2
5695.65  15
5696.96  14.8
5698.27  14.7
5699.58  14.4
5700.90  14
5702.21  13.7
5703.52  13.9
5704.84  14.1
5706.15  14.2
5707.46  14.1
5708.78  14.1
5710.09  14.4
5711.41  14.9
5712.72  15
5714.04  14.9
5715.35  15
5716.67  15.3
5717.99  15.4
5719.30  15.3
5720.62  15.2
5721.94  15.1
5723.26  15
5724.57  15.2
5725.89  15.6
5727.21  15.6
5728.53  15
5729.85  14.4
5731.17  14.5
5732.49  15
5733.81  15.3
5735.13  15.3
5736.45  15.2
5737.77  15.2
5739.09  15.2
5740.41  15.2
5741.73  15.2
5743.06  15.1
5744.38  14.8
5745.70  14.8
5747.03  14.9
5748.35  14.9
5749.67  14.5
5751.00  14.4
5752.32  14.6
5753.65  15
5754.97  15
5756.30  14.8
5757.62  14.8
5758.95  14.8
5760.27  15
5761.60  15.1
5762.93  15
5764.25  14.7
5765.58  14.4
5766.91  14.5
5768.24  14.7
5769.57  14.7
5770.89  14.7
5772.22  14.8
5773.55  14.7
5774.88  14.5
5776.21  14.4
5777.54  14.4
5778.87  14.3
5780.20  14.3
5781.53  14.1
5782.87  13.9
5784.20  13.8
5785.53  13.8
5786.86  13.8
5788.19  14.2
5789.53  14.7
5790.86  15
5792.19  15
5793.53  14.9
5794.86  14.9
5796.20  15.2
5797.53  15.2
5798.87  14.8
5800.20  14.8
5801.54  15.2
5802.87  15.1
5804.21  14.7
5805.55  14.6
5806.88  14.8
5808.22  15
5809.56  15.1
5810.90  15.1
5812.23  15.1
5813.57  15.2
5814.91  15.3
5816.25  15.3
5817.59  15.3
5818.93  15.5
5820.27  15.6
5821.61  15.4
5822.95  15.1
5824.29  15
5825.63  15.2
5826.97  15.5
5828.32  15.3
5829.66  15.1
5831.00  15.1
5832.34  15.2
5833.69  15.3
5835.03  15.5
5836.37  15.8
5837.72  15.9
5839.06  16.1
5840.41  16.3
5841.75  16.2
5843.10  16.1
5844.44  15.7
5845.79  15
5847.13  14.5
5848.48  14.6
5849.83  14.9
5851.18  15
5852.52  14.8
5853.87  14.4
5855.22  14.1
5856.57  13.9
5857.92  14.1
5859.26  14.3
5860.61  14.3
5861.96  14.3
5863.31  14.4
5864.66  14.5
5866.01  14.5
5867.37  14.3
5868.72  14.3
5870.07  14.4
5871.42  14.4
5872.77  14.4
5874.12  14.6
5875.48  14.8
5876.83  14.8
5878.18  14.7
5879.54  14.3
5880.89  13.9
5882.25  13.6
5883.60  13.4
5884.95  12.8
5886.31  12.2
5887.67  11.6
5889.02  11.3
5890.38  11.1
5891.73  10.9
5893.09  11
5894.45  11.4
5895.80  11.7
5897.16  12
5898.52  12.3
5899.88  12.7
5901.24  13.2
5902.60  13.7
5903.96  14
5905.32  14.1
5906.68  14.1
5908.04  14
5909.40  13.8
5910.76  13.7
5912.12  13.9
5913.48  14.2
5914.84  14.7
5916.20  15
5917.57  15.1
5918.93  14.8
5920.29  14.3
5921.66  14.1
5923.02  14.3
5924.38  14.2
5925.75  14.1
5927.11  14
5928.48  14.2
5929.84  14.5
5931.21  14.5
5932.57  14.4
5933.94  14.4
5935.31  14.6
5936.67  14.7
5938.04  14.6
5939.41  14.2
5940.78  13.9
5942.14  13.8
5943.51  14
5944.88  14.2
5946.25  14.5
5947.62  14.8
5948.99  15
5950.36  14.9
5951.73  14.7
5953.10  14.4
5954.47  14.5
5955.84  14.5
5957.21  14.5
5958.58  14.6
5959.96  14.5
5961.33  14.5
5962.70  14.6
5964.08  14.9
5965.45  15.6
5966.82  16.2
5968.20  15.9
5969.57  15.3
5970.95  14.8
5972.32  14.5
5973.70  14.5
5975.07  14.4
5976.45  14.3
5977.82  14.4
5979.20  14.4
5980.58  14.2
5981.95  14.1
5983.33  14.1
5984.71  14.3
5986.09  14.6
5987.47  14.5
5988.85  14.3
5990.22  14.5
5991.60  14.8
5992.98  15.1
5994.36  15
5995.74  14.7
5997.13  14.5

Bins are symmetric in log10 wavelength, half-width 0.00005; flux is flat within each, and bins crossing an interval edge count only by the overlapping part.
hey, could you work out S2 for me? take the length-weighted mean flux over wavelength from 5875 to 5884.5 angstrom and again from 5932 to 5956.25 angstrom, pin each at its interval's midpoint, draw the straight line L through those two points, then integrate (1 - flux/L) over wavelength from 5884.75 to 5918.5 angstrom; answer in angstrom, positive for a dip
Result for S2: 3.0 angstrom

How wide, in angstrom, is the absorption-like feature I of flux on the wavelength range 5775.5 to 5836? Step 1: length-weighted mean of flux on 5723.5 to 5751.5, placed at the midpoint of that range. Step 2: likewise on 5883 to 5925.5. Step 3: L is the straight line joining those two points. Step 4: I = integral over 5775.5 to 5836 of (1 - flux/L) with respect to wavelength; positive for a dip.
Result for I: -2.6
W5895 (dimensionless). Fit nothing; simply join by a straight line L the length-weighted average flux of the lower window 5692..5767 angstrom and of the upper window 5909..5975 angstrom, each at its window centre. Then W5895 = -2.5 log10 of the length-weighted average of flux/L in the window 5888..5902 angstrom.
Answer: 0.23 mag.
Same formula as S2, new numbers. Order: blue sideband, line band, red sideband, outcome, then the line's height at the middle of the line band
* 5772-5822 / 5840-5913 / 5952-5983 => 4.5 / 14.7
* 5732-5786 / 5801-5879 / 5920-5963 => -2.1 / 14.6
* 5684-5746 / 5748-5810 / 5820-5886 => 0.5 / 14.8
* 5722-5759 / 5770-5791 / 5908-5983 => 0.8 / 14.9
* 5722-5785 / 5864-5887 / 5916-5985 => 0.8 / 14.6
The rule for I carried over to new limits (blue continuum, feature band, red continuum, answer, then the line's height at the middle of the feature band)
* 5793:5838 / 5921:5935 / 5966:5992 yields 0.50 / 14.8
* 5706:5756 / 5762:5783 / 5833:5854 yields 0.81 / 15.1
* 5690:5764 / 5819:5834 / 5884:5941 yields -1.20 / 14.1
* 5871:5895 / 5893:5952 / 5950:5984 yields -0.66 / 13.8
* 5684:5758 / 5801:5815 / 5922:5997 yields -0.29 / 14.7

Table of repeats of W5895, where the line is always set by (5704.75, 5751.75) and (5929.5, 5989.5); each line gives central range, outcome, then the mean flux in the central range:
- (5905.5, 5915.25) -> 0.05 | 14.1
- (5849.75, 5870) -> 0.03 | 14.4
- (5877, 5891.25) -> 0.14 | 12.9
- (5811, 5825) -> -0.04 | 15.3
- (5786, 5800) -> 0.01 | 14.8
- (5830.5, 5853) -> -0.05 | 15.4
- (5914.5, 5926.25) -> 0.01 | 14.5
